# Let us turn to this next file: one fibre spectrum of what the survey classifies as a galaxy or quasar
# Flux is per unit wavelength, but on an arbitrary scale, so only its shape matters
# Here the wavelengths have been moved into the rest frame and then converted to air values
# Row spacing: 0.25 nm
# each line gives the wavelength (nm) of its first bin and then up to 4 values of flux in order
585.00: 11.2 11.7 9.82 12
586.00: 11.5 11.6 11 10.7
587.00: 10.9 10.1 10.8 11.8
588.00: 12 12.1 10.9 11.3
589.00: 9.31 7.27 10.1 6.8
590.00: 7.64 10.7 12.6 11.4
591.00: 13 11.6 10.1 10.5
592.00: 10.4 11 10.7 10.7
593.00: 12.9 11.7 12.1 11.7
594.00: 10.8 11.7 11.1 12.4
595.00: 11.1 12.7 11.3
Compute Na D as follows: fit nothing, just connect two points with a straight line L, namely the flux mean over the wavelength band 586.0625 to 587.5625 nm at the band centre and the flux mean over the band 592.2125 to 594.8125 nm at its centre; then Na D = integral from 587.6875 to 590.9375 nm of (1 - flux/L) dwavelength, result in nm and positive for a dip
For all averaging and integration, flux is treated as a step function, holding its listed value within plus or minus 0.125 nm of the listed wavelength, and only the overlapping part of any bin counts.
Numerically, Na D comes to 0.23 nm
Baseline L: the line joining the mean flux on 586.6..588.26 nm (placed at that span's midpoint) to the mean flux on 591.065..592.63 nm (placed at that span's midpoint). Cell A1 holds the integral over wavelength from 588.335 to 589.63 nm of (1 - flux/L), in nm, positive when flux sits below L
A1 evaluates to 0.139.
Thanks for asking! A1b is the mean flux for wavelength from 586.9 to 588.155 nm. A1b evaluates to 11.1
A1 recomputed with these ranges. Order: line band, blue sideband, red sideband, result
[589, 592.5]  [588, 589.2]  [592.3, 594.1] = 0.29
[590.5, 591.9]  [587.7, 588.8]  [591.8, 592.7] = -0.06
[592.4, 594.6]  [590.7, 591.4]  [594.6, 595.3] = 0.09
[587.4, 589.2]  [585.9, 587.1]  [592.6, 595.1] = 0.04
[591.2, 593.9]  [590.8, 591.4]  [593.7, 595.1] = 0.14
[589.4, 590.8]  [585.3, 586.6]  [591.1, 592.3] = 0.14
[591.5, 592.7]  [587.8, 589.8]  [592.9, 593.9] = 0.10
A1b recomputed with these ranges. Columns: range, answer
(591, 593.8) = 11.3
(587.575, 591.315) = 10.6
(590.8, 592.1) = 11.1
